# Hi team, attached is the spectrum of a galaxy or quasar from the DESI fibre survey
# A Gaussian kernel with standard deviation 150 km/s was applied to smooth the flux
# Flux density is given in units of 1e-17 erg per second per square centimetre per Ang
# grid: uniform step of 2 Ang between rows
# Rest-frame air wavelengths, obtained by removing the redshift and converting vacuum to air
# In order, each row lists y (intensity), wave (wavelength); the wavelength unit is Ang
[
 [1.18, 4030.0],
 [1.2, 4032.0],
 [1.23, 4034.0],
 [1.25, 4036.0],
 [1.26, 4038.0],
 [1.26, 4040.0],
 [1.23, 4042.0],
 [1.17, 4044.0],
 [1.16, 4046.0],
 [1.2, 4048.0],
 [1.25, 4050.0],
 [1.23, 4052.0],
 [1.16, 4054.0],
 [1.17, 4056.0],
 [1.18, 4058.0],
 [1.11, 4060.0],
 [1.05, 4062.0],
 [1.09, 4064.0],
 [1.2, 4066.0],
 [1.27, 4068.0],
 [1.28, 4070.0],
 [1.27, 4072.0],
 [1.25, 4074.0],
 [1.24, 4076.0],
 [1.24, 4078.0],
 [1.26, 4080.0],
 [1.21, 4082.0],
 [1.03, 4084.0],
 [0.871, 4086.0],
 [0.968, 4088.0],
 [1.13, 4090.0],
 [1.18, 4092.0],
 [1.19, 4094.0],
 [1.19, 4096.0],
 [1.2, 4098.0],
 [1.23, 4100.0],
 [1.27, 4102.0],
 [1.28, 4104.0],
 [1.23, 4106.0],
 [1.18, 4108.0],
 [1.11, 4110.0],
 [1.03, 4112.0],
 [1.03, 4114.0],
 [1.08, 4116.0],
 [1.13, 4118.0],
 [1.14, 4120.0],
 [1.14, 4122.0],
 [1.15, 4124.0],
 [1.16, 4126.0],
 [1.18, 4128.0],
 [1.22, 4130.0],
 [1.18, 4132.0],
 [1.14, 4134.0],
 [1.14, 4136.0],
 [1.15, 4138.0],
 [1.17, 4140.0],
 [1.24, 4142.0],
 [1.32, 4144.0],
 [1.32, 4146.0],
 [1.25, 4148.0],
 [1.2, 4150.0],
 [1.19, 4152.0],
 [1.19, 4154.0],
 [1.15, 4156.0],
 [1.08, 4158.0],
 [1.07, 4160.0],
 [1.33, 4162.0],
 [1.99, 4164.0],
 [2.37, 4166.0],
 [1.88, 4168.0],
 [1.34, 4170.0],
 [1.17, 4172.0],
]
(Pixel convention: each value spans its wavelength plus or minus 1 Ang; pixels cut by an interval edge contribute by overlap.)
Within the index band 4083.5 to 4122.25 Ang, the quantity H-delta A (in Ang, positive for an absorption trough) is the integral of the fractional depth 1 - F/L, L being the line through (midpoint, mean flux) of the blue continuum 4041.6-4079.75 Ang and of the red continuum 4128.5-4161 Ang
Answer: 2.0 Ang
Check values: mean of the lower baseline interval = 1.2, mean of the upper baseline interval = 1.19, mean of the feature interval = 1.13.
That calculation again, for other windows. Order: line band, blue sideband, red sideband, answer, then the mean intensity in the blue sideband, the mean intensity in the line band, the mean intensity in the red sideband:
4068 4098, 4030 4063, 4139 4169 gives 2.1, 1.19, 1.17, 1.38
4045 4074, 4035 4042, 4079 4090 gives -0.5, 1.25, 1.19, 1.07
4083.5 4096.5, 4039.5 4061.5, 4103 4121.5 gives 0.9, 1.19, 1.08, 1.13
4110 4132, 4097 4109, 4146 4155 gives 1.8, 1.23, 1.13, 1.22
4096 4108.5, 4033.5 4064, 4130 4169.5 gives 0.3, 1.19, 1.23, 1.33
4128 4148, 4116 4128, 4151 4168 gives 1.0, 1.14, 1.21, 1.45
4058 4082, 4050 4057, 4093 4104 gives 0.0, 1.2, 1.2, 1.22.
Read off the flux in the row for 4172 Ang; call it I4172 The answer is 1.17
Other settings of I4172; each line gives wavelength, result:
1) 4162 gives 1.33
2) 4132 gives 1.18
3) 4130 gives 1.22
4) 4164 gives 1.99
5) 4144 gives 1.32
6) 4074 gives 1.25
